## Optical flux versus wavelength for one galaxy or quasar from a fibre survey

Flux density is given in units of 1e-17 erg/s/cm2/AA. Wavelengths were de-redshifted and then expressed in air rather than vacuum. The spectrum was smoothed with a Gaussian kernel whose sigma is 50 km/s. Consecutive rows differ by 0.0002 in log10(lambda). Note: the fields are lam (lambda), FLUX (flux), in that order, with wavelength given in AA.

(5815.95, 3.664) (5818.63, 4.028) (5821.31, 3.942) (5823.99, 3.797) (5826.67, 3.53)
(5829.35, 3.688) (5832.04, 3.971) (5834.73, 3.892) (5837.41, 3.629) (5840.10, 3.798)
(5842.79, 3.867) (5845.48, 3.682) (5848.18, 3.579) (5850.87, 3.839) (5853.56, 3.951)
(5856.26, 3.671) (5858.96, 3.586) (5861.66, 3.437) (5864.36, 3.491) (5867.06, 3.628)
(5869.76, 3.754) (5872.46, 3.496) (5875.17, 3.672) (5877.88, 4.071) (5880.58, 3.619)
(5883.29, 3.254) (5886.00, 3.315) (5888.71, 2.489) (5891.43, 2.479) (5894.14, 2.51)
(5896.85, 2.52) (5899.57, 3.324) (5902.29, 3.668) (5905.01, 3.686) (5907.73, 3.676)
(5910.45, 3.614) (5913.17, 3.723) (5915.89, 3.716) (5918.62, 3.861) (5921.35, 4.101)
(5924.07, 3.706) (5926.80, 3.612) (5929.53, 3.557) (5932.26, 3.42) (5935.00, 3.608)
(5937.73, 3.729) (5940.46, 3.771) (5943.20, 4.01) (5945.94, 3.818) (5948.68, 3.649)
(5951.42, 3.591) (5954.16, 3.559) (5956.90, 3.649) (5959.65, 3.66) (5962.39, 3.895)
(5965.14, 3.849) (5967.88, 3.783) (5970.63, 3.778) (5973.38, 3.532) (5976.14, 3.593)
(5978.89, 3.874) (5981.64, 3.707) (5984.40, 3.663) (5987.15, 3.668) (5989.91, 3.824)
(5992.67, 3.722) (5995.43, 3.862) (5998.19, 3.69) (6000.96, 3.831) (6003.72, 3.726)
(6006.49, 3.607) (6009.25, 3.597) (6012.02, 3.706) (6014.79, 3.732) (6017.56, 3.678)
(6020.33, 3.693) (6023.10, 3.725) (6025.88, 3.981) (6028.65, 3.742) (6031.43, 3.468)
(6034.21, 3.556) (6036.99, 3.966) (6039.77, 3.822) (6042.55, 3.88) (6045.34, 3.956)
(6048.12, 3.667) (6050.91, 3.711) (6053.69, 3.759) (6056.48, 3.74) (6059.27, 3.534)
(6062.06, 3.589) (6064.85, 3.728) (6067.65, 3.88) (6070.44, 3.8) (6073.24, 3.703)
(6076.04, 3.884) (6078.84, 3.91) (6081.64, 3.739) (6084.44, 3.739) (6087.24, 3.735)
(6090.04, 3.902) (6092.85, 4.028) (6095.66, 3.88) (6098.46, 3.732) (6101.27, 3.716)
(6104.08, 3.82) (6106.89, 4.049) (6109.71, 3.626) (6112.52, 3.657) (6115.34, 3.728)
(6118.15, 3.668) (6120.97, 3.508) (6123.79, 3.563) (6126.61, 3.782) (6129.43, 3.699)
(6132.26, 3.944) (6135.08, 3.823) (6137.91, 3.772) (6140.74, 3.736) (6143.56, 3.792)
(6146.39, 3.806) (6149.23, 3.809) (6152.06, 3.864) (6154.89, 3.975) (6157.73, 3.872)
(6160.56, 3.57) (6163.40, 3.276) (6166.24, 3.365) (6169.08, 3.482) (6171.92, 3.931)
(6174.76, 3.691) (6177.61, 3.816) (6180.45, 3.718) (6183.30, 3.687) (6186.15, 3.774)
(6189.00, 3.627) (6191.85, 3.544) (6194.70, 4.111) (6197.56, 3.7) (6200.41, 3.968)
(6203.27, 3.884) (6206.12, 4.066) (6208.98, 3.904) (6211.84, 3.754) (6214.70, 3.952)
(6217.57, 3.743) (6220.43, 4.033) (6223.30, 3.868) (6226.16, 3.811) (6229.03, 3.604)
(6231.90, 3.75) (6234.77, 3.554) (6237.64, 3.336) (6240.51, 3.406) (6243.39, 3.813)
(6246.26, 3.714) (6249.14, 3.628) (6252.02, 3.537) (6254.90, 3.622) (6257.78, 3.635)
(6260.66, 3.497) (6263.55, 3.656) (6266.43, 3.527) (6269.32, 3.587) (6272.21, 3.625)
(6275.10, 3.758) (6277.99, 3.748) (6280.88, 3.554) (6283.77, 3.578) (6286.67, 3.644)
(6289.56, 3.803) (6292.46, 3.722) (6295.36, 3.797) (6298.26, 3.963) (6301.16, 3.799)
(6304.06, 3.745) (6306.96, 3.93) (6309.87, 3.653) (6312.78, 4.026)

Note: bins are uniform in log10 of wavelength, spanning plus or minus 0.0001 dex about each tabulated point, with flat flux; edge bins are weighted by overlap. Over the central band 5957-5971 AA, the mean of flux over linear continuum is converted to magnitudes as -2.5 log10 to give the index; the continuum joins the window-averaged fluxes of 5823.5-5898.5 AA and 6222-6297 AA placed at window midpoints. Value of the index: -0.07 mag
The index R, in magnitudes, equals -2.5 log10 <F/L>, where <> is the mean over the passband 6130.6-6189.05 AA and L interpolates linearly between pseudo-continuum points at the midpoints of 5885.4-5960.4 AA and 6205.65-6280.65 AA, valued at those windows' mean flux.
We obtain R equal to -0.03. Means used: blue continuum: 3.5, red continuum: 3.69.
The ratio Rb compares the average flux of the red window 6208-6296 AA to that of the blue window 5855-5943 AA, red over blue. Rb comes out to 1.1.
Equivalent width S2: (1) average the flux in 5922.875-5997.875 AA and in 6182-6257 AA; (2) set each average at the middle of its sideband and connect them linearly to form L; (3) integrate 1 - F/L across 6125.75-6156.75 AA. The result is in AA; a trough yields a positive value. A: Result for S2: -0.7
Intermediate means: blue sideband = 3.71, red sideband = 3.74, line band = 3.82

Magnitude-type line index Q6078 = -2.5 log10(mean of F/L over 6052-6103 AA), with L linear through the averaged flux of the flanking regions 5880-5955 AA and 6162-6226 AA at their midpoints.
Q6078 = -0.04 mag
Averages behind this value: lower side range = 3.48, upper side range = 3.77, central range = 3.78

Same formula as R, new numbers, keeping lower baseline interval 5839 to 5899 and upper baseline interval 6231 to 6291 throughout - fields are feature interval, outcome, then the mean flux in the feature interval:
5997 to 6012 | -0.06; 3.69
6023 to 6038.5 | -0.07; 3.74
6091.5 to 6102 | -0.09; 3.85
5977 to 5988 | -0.07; 3.73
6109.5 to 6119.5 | -0.04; 3.68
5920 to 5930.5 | -0.09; 3.75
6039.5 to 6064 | -0.06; 3.74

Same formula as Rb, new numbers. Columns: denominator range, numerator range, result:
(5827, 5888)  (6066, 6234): 1.03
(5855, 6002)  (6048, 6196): 1.04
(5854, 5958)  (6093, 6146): 1.06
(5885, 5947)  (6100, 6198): 1.07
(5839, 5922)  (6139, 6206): 1.07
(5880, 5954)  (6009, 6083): 1.08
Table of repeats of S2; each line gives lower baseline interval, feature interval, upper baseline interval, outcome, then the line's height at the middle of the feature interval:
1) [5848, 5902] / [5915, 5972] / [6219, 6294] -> -4.9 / 3.43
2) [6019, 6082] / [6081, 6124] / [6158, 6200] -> -0.4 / 3.73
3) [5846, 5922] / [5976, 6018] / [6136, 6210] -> -1.5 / 3.59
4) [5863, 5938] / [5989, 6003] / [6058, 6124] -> -0.6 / 3.62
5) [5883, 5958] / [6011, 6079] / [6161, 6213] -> -2.7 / 3.6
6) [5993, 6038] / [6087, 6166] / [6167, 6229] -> 0.3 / 3.77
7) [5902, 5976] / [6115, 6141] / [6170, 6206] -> 0.4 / 3.77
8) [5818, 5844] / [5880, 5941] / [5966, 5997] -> 5.5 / 3.77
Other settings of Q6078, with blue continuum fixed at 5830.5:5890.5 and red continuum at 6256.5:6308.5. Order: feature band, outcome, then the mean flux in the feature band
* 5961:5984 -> -0.033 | 3.75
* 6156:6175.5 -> 0.022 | 3.6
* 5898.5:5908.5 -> 0.010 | 3.59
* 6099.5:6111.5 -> -0.039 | 3.8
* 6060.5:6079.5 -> -0.035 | 3.78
